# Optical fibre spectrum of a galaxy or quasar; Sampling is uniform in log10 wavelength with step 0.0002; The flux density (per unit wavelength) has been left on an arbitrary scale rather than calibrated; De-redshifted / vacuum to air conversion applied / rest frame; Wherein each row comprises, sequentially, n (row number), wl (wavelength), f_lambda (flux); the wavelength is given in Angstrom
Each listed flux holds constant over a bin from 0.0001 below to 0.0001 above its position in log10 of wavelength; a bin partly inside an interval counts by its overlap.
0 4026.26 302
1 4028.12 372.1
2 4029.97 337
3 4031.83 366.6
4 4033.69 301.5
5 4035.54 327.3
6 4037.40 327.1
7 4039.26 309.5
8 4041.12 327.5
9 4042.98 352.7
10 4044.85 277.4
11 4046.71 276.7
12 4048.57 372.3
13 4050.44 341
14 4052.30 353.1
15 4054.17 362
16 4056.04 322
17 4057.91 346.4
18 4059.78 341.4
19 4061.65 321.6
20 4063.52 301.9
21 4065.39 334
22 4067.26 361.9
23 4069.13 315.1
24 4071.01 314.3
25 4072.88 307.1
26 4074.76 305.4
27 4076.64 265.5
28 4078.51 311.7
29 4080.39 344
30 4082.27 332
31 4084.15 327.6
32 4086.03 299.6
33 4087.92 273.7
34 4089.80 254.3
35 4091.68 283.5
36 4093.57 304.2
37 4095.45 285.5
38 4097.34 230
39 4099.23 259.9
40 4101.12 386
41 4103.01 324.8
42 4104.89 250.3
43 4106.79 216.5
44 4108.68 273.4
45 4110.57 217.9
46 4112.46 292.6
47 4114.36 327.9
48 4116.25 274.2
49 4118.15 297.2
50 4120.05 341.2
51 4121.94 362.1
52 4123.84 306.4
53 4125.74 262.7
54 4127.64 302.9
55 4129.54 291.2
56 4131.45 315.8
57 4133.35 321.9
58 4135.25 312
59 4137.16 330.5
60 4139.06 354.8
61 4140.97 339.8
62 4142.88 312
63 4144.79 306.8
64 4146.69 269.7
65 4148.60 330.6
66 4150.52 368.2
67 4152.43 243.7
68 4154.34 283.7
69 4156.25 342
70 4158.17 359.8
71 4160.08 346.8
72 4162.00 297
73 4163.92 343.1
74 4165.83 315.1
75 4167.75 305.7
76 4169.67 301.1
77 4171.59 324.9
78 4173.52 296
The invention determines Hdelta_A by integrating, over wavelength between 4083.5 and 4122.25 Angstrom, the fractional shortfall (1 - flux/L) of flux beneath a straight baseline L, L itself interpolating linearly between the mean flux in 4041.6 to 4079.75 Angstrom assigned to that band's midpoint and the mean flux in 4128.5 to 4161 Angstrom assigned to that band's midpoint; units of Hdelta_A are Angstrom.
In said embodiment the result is 4.0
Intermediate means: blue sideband 324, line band 288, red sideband 319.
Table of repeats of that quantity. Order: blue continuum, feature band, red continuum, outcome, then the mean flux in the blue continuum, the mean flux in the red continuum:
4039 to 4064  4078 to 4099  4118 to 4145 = 2.0 Angstrom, 330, 318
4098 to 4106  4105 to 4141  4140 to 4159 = 0.9 Angstrom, 301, 315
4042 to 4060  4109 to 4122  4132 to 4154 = 1.0 Angstrom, 334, 316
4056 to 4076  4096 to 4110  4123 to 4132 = 1.4 Angstrom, 324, 295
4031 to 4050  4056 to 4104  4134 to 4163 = 2.0 Angstrom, 324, 320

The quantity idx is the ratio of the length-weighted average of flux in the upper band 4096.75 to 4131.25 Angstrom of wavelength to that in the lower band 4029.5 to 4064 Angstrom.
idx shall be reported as 0.88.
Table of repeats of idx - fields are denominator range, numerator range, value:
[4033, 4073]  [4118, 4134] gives 0.95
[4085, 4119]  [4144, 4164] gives 1.13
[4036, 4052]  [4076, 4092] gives 0.93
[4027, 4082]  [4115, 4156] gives 0.95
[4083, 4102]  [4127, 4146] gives 1.10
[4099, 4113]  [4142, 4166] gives 1.14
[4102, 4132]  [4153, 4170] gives 1.10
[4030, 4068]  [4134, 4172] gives 0.96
